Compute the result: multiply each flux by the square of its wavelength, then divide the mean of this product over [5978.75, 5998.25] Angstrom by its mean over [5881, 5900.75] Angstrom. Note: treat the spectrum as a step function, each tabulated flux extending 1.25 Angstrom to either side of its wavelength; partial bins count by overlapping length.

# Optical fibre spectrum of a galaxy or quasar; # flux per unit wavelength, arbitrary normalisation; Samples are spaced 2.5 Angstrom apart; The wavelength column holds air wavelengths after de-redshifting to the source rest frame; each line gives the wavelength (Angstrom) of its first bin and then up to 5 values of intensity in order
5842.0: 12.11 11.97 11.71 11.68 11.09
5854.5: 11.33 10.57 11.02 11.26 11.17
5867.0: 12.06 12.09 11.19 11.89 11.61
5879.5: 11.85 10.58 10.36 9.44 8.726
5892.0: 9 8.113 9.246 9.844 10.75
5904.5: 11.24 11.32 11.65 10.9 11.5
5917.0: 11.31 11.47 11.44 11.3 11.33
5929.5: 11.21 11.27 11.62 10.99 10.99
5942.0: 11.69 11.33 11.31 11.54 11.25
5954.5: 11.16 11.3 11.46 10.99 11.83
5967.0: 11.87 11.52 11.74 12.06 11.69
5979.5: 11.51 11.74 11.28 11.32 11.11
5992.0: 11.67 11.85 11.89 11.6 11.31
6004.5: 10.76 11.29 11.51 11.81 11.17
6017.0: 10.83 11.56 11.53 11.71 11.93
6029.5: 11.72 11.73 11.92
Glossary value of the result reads 1.3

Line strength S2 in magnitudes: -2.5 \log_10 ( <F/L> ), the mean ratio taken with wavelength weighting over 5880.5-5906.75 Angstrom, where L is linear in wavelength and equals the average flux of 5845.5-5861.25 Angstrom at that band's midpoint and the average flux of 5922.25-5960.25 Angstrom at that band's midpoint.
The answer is 0.151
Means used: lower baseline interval 11.2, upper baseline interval 11.3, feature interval 9.81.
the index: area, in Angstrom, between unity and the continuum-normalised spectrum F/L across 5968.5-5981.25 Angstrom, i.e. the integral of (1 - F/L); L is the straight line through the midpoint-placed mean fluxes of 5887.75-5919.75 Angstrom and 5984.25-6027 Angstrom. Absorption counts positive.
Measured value -0.7 Angstrom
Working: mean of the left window 10.3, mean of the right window 11.4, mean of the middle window 11.7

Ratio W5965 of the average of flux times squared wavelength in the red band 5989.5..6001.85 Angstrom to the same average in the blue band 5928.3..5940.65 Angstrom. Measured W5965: 1.1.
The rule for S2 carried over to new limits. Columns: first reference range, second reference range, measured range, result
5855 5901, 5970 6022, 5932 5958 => -0.02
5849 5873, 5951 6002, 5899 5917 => 0.03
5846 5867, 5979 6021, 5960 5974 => -0.02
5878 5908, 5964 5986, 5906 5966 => -0.04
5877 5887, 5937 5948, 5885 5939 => 0.04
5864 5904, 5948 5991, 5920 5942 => -0.02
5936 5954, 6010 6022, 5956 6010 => -0.02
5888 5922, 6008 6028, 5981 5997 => -0.03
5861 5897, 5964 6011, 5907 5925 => -0.04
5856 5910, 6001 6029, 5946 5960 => -0.03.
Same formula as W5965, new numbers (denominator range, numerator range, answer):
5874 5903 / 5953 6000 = 1.18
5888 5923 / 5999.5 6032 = 1.14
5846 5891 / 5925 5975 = 1.06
